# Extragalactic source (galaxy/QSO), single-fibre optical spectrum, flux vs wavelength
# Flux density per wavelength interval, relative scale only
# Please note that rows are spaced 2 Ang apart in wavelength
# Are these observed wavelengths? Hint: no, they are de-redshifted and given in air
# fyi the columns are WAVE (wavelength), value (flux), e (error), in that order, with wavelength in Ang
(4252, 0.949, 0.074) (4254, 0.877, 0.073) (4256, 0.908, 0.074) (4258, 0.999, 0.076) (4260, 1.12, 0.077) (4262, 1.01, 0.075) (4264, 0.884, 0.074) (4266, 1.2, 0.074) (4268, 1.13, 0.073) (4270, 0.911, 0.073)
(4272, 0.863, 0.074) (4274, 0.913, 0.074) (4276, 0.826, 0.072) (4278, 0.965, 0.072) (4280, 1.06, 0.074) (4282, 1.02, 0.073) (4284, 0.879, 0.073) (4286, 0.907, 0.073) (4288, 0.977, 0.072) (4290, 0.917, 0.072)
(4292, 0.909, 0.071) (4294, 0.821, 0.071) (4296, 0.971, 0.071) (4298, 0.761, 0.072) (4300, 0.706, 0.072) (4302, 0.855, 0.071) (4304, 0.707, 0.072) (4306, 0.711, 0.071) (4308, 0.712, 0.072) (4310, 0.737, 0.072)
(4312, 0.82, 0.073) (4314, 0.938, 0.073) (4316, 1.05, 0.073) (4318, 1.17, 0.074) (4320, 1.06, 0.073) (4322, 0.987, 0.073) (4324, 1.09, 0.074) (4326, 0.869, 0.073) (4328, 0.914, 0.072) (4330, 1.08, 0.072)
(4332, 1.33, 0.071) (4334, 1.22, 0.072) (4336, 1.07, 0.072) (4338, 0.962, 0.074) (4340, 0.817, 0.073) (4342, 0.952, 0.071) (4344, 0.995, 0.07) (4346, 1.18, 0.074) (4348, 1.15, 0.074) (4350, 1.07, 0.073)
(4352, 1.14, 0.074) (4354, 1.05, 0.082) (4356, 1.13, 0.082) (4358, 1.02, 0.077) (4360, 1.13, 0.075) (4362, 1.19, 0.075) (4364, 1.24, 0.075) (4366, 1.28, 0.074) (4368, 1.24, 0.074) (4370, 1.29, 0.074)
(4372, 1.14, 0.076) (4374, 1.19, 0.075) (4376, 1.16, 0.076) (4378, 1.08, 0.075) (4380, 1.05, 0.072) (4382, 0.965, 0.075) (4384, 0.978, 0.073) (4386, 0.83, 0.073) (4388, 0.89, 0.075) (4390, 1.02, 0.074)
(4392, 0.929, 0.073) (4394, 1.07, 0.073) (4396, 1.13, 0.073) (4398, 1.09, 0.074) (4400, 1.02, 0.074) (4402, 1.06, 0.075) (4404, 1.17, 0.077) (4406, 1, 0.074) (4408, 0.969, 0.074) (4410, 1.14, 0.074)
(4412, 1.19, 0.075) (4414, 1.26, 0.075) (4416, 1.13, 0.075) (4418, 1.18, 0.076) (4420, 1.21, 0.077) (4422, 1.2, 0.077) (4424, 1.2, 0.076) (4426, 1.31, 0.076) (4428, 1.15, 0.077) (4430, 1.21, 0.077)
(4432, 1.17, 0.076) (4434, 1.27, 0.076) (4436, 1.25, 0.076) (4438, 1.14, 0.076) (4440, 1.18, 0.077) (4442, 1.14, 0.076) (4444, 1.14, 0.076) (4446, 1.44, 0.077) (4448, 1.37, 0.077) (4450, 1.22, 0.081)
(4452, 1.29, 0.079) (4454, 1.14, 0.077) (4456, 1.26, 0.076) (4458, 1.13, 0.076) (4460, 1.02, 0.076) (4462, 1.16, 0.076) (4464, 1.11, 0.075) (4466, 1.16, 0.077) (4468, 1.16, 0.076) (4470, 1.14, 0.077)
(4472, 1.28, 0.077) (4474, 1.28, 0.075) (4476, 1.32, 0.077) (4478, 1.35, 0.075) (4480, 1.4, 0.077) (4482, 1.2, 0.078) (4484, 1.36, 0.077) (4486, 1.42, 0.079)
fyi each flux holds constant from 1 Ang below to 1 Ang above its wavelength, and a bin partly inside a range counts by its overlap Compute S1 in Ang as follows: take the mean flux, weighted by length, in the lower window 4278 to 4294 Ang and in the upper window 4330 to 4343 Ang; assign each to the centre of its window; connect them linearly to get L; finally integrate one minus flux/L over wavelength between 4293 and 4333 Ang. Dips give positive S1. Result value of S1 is 3.8 Ang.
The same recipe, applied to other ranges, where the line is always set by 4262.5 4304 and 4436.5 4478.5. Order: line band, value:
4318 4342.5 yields -1.0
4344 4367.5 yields -2.2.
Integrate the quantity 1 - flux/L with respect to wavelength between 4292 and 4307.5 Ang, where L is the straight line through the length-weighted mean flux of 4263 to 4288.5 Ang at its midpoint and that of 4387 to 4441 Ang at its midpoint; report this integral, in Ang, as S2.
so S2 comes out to 3.1 Ang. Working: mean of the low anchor 0.964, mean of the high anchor 1.13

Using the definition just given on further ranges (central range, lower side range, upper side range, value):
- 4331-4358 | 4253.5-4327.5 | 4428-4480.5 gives -1.5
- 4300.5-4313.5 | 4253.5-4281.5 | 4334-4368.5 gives 3.4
